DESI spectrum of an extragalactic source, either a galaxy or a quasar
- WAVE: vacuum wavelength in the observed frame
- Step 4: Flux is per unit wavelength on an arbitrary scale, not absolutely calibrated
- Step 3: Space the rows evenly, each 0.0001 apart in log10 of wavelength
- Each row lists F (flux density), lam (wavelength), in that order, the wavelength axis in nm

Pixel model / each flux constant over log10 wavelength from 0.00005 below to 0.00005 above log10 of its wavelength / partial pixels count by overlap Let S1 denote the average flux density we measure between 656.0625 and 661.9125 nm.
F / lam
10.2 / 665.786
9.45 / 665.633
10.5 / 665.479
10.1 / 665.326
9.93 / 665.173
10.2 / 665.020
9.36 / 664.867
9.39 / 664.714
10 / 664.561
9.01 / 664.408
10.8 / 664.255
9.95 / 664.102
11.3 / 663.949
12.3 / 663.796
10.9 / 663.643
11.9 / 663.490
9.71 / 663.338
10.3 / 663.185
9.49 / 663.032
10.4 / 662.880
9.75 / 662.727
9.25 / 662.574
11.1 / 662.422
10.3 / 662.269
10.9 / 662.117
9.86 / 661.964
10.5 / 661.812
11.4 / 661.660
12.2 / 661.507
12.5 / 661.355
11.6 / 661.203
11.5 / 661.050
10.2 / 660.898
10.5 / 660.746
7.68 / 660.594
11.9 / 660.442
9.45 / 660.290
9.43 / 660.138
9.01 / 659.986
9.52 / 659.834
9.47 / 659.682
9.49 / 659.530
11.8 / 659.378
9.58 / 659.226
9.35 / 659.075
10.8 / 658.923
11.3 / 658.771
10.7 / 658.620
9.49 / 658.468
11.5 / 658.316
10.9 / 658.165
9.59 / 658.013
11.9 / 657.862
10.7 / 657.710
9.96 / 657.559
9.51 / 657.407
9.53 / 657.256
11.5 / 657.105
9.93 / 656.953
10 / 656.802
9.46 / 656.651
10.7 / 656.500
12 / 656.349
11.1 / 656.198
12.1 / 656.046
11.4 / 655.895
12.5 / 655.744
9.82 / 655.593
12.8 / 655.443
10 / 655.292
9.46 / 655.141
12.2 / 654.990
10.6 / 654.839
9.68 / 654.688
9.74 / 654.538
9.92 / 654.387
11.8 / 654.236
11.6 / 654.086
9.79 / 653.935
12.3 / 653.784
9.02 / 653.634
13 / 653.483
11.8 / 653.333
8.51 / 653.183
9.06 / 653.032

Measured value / 10.5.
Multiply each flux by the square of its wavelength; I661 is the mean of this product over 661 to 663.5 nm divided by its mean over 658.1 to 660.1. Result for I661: 1.06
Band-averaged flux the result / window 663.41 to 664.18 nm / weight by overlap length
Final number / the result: 11.3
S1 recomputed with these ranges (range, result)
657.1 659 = 10.5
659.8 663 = 10.4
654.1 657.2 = 10.8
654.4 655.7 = 10.6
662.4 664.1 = 10.5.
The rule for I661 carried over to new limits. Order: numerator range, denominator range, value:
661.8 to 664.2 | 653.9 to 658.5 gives 1.00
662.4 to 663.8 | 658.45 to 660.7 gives 1.06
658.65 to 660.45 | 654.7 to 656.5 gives 0.91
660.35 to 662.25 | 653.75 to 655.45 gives 1.04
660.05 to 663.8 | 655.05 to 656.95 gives 0.99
